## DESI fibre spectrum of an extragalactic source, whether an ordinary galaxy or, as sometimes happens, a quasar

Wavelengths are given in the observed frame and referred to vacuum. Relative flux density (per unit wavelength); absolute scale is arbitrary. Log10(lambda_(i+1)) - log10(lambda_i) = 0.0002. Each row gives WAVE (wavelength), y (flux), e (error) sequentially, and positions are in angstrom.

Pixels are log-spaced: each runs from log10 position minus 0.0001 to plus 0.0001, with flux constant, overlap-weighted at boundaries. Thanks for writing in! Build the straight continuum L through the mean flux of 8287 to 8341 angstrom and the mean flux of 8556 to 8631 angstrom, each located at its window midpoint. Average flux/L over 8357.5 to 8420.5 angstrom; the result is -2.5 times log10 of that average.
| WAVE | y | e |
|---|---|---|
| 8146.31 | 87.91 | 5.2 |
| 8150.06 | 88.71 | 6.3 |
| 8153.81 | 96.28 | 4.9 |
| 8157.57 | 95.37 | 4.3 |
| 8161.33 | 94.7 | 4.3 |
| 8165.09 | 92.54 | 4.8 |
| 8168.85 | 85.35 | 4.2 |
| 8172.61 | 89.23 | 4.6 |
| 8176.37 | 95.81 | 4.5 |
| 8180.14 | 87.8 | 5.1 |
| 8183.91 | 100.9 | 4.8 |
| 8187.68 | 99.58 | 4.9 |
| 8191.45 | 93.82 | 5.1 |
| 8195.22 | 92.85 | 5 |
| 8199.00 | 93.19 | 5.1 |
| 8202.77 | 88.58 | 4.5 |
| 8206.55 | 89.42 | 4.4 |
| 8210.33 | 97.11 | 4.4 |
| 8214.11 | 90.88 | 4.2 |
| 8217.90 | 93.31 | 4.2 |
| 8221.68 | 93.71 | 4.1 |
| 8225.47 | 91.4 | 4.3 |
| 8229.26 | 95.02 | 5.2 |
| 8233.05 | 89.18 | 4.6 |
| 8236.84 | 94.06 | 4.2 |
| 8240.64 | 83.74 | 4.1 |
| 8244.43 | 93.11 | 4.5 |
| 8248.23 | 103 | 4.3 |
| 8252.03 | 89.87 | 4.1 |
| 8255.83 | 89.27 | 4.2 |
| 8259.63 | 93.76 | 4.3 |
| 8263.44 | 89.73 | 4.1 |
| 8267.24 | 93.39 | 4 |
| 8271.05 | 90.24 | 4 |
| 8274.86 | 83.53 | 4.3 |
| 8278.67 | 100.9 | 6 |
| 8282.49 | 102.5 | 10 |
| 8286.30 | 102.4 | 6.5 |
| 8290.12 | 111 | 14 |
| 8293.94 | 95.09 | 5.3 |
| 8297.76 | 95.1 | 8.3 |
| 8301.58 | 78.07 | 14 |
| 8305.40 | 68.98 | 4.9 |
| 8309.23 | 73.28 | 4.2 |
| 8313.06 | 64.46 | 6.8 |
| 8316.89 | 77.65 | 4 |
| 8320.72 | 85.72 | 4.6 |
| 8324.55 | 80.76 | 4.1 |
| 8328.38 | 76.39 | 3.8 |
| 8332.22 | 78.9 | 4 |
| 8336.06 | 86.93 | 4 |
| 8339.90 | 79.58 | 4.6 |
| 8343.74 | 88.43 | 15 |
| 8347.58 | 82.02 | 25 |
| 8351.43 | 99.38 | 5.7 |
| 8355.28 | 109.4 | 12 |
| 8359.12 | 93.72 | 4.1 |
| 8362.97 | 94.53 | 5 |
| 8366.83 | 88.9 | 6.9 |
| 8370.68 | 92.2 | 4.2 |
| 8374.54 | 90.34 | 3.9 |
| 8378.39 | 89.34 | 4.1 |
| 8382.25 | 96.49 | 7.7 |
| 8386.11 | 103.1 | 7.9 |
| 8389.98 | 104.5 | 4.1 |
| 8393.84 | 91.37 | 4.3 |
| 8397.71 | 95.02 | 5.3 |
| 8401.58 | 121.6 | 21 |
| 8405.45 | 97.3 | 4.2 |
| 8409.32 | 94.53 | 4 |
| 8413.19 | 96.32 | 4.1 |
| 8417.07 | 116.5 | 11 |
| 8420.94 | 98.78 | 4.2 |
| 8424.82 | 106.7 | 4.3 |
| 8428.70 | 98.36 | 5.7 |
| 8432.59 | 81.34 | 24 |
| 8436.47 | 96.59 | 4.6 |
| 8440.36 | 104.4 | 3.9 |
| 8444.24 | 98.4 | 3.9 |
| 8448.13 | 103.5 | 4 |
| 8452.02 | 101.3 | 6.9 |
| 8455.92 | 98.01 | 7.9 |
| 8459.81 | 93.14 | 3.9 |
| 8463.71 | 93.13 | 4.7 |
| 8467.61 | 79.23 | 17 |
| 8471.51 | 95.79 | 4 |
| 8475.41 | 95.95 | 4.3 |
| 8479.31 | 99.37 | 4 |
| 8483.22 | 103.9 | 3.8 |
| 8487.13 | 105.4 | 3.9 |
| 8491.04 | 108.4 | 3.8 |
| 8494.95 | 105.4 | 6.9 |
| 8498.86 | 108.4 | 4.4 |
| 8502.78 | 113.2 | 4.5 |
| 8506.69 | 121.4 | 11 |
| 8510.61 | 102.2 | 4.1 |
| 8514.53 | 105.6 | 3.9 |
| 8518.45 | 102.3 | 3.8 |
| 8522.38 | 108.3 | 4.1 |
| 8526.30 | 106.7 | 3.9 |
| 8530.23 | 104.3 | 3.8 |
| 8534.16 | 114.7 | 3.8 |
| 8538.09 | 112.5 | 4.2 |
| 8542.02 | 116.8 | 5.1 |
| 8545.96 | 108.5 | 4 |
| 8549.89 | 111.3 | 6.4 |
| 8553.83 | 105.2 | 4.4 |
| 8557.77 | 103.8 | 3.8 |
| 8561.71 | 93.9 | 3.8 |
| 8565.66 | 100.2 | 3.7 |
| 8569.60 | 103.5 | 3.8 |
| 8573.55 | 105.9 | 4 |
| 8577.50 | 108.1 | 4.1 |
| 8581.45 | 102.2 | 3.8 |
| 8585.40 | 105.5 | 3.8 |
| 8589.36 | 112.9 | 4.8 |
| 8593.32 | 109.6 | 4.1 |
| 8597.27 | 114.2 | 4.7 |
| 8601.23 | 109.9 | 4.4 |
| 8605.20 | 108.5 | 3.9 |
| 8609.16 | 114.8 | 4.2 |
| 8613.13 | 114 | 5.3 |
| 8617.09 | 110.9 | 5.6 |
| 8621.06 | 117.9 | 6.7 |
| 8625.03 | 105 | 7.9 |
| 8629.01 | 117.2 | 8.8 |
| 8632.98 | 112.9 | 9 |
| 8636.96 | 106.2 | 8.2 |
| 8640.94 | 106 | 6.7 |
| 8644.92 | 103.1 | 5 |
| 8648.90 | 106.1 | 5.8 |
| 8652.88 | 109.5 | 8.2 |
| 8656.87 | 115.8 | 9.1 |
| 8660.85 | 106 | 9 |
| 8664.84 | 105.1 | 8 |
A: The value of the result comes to -0.10 mag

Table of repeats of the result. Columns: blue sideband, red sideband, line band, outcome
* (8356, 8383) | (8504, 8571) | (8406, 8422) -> -0.05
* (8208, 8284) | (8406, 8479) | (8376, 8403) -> -0.04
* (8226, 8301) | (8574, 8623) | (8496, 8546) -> -0.03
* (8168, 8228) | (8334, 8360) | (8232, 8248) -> 0.01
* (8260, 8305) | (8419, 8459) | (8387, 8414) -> -0.03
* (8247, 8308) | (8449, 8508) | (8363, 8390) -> 0.03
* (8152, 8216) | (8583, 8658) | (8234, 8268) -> 0.04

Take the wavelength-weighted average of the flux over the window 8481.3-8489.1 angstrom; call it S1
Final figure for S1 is 105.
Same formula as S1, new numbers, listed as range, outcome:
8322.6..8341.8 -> 80.5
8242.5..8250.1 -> 98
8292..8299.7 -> 95.1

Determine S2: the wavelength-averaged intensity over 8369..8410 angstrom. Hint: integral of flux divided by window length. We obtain 97.9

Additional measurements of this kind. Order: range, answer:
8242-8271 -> 92.8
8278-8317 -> 88.2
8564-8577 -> 104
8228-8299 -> 94.5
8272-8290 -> 98.3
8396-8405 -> 107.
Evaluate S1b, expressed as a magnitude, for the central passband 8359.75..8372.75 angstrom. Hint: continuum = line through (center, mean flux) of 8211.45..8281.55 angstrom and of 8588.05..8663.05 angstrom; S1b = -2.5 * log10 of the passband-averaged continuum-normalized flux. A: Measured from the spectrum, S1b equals 0.07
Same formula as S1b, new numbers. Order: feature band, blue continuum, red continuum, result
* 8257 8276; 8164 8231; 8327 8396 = 0.023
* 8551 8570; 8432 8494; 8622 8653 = 0.023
